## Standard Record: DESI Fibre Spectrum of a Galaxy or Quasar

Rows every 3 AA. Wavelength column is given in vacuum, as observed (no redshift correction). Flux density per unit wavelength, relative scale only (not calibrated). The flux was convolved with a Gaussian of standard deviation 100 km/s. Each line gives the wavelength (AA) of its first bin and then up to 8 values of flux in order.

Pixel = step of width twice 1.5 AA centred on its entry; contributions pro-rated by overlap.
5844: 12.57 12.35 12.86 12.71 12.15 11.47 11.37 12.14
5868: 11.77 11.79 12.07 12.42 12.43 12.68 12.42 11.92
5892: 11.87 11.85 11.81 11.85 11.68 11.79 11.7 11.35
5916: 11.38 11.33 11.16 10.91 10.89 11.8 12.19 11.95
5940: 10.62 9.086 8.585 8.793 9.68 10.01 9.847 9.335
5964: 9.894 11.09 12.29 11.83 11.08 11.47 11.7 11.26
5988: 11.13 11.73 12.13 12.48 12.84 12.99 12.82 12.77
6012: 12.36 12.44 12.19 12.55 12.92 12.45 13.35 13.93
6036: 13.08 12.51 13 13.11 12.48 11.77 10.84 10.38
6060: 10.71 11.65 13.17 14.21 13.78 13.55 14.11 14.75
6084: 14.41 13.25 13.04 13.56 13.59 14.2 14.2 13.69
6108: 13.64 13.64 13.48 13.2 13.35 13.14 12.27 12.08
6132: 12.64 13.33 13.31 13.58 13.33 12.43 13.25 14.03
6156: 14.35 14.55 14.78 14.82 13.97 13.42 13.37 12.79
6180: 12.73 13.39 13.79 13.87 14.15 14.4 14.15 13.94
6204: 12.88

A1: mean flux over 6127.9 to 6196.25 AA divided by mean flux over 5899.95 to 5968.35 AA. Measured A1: 1.27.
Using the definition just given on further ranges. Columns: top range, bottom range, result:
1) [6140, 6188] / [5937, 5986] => 1.31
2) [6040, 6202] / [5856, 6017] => 1.16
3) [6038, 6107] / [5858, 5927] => 1.11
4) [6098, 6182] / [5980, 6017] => 1.10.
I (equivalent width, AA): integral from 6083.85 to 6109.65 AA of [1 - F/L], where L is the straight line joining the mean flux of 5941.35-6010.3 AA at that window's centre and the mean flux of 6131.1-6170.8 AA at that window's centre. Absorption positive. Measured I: -1.58 AA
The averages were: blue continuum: 11.1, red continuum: 13.7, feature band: 13.7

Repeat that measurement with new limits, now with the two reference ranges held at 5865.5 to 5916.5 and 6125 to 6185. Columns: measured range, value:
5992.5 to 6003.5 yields 0.0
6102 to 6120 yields -0.5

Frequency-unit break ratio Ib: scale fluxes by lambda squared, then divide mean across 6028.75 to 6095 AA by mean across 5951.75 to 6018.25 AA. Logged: 1.15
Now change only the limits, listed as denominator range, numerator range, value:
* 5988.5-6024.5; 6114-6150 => 1.09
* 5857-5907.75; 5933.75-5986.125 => 0.91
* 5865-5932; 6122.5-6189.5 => 1.24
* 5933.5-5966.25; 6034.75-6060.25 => 1.25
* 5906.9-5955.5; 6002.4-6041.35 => 1.23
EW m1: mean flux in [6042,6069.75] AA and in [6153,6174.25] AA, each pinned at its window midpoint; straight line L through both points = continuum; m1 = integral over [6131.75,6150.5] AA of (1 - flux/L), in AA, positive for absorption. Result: 0.8 AA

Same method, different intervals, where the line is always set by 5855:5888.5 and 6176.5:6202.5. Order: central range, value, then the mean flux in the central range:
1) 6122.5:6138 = 0.8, 12.7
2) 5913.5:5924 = 0.9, 11.3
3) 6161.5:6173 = -0.5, 14.2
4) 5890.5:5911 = 0.7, 11.8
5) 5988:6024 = 0.9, 12.4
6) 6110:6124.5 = 0.0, 13.4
